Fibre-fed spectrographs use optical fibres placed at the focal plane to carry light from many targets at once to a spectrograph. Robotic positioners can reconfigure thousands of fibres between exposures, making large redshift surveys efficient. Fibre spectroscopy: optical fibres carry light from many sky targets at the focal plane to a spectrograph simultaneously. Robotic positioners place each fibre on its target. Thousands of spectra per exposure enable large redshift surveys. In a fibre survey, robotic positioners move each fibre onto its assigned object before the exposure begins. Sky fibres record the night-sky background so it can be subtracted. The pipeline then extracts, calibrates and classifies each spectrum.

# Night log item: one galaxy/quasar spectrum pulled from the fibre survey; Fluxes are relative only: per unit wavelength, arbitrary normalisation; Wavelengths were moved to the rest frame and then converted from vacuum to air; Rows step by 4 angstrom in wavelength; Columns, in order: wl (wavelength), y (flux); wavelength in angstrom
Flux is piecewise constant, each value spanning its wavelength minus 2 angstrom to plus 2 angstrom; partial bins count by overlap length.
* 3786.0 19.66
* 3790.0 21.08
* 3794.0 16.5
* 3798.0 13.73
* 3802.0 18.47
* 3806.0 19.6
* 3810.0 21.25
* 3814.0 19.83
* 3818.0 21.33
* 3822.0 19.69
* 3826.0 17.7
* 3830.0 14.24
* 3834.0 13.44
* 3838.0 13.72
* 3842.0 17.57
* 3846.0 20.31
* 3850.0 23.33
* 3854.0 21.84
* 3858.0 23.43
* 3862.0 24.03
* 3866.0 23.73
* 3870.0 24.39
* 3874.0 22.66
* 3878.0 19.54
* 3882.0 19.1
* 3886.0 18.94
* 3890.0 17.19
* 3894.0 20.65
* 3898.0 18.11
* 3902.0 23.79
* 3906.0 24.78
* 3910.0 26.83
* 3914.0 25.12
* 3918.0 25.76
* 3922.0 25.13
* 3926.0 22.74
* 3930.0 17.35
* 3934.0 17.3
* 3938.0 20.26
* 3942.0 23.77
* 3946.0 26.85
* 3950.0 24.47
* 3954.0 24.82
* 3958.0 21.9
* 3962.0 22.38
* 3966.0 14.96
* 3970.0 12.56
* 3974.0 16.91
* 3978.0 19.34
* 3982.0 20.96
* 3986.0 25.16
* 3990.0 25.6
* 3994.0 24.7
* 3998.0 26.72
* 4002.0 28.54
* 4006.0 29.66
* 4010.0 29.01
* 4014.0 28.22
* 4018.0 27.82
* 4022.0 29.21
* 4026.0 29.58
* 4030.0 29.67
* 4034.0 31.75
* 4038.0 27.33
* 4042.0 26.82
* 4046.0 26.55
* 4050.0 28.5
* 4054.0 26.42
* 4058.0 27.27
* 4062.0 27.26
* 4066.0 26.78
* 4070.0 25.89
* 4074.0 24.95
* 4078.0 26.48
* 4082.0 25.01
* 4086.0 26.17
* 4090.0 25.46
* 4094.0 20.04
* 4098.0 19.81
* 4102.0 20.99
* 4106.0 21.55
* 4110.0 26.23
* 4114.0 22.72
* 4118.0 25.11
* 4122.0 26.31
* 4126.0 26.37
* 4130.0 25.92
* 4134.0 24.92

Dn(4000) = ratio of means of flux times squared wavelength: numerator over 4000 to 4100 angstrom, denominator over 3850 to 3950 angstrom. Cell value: 1.30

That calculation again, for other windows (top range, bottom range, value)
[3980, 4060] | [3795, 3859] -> 1.63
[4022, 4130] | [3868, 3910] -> 1.34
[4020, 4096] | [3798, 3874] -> 1.52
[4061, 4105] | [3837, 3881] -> 1.27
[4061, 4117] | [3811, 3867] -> 1.40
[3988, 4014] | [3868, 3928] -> 1.29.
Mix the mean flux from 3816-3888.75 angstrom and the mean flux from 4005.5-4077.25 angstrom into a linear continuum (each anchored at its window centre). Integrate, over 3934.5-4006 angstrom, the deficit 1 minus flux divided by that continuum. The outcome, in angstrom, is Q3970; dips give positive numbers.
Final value 7.0 angstrom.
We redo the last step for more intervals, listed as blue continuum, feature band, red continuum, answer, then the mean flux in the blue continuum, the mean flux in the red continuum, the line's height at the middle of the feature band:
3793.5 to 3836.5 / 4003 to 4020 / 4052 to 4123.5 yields -4.42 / 17.8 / 24.7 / 22.8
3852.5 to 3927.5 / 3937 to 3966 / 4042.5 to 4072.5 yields 1.33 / 22.5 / 26.9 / 24.1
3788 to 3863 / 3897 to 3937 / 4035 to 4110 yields -2.77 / 18.9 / 25.3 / 21.3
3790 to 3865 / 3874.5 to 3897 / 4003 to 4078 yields 2.26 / 19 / 27.9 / 21.4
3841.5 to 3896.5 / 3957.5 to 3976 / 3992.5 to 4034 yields 6.18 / 21.3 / 28.5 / 26.2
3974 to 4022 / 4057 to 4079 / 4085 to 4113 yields -2.52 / 25.7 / 22.8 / 23.7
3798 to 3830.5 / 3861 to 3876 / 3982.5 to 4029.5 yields -1.65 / 18.9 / 27.5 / 21.3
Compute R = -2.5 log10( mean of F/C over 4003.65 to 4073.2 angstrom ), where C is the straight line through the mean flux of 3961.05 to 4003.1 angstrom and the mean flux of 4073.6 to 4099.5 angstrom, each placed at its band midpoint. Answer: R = -0.22 mag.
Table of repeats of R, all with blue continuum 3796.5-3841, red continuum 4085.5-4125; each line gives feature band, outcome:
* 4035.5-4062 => -0.22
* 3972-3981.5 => 0.12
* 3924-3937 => 0.04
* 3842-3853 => -0.16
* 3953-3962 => -0.13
